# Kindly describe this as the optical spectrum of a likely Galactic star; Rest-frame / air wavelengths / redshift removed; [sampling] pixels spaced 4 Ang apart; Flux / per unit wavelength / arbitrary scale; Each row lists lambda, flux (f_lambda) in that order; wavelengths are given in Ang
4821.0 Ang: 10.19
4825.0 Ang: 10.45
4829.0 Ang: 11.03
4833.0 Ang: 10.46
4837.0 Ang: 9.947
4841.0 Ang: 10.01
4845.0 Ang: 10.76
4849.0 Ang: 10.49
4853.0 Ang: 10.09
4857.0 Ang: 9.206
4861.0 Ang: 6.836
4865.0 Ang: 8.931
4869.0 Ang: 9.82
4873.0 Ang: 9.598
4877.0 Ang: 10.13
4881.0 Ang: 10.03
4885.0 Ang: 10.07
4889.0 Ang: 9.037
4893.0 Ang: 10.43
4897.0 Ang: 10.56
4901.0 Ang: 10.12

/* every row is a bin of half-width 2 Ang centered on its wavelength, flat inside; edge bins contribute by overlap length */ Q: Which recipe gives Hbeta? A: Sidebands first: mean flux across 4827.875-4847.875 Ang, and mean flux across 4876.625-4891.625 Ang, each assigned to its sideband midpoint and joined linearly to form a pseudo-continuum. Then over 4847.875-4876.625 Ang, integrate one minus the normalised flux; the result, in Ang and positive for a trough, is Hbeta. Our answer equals 2.3 Ang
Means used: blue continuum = 10.4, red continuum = 9.81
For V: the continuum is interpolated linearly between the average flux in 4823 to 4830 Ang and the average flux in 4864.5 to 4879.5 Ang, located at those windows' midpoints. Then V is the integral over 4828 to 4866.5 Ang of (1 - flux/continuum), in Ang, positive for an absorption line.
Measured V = 1.90 Ang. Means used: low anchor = 10.7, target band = 9.75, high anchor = 9.7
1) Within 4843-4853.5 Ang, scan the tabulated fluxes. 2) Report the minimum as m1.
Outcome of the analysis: 10.09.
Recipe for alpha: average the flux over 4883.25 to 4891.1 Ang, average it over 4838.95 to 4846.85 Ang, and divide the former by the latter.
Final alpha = 0.92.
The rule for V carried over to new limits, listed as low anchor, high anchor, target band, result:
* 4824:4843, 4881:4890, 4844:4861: 0.7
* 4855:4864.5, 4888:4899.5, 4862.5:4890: -1.6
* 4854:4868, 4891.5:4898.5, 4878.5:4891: 0.2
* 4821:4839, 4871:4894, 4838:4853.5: -0.1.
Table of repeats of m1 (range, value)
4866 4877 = 9.598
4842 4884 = 6.836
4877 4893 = 9.037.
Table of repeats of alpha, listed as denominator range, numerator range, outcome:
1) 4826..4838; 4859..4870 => 0.80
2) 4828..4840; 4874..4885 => 0.97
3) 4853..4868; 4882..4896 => 1.14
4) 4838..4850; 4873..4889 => 0.95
